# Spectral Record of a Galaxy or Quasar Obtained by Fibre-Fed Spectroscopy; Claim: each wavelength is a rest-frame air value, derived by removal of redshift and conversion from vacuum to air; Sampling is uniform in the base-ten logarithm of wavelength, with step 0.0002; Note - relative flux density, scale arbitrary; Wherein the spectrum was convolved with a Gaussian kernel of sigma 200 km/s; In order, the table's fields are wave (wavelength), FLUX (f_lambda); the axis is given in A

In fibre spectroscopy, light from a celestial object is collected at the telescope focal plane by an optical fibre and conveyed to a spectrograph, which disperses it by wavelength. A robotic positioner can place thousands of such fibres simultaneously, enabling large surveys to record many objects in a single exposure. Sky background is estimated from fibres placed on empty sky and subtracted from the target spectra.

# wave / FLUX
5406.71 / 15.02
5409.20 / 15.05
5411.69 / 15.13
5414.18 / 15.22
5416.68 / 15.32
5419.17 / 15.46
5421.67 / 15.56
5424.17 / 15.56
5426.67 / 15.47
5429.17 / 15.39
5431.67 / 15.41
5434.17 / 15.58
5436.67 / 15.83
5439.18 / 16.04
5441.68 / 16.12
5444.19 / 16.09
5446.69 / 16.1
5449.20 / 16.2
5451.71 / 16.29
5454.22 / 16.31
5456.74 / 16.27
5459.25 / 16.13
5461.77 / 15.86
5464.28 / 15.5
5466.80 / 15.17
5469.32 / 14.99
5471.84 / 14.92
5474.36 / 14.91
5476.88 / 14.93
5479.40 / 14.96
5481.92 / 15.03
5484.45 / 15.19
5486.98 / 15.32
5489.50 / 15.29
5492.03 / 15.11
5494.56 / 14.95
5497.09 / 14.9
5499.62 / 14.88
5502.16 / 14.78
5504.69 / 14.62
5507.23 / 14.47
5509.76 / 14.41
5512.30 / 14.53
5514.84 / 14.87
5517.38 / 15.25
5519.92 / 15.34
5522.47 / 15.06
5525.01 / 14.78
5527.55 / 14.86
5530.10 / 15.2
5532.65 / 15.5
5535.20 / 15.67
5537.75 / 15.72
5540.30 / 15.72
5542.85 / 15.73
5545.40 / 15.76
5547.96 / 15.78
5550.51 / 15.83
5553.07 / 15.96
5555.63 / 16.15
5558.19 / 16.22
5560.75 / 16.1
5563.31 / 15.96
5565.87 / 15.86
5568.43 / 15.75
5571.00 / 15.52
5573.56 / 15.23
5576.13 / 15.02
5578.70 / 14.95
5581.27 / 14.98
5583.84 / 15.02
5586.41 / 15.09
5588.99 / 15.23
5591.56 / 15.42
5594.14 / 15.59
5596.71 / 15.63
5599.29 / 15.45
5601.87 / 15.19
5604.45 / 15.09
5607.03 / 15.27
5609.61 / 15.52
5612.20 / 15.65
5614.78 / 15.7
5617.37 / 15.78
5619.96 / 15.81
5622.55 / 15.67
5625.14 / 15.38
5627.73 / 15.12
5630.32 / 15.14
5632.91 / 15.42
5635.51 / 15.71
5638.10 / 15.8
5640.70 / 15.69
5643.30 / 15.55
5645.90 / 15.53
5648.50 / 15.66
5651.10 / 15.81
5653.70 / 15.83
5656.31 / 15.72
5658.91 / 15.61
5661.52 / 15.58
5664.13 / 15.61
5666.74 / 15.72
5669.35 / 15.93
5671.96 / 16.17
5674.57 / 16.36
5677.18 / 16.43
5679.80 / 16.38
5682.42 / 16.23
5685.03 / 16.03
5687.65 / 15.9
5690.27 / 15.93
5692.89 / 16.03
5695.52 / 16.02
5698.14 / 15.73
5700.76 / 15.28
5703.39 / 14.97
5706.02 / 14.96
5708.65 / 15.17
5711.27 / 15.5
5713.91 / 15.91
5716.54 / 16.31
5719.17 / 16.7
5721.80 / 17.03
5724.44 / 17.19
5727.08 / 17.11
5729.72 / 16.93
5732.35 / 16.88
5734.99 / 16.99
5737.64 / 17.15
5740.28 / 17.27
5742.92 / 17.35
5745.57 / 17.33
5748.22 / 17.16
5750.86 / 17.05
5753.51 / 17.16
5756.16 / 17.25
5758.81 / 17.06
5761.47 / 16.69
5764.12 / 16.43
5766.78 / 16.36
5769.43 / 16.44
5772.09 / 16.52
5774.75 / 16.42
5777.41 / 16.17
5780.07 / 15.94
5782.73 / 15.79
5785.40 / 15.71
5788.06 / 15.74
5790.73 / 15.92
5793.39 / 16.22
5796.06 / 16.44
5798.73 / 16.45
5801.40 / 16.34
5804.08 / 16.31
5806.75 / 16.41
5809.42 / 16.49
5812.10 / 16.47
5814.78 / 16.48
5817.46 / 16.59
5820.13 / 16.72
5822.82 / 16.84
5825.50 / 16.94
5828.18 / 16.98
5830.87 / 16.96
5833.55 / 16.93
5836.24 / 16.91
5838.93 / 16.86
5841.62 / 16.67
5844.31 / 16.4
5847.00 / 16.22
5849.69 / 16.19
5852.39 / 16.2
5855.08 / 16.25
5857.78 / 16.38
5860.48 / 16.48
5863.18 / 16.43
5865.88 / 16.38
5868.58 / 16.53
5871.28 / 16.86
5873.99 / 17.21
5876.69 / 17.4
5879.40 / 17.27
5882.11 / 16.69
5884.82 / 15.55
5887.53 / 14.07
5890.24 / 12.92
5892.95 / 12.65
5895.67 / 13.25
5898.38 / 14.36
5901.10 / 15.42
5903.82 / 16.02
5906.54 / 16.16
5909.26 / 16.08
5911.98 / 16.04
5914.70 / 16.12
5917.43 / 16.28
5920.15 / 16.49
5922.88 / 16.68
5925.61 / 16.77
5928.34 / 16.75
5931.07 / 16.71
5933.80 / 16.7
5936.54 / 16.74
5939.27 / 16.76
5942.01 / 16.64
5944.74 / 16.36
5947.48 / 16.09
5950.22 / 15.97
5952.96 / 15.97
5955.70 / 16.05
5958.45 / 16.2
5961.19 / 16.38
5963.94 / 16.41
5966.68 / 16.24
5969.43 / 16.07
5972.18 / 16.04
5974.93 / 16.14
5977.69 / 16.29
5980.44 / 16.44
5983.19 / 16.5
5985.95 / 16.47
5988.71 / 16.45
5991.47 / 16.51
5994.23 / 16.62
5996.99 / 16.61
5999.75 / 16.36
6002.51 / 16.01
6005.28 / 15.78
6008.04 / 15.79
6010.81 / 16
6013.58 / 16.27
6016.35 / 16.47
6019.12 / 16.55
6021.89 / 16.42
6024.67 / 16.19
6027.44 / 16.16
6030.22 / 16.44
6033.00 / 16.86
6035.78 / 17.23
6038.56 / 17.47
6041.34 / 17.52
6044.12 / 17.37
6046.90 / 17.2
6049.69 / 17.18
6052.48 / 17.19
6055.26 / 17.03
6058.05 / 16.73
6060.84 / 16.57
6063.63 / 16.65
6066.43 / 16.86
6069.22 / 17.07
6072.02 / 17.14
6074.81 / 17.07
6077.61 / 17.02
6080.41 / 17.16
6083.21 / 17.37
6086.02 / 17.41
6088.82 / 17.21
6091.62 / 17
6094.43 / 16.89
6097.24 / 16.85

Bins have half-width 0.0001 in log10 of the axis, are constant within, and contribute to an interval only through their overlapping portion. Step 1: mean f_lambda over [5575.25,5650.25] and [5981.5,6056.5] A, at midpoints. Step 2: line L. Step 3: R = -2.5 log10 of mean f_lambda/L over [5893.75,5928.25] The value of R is 0.03 mag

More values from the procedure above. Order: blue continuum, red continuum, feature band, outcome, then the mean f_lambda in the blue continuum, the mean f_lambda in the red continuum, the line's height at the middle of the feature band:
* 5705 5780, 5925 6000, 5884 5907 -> 0.146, 16.7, 16.4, 16.5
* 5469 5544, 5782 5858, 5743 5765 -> -0.058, 15.1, 16.4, 16.2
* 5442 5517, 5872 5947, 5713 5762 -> -0.087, 15.3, 15.9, 15.7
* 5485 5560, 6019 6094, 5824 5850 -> -0.030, 15.3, 17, 16.3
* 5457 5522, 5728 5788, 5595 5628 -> 0.022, 15.1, 16.7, 15.8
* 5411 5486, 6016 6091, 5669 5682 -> -0.013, 15.6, 17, 16.1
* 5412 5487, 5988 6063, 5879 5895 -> 0.122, 15.6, 16.6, 16.4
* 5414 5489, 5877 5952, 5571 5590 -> 0.039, 15.6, 15.9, 15.7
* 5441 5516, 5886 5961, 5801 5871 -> -0.058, 15.3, 15.8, 15.7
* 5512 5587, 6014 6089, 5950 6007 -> 0.030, 15.5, 16.9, 16.7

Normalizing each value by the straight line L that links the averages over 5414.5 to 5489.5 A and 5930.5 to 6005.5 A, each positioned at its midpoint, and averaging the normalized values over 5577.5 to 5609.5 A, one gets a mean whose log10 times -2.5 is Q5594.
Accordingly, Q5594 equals 0.037 mag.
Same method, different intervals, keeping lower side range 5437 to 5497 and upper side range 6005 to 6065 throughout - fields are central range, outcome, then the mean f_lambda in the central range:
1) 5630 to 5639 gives 0.02 mag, 15.6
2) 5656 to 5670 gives 0.02 mag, 15.7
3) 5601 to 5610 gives 0.04 mag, 15.3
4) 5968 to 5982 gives 0.03 mag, 16.2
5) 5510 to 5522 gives 0.05 mag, 14.9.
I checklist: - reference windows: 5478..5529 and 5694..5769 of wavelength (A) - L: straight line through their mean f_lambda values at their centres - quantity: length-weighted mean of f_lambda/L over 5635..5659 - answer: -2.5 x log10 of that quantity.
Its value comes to 0.02 mag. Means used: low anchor 14.9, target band 15.7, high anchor 16.5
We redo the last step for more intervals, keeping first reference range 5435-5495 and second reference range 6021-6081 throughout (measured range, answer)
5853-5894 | 0.04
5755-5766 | -0.04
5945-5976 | 0.04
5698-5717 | 0.05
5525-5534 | 0.04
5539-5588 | 0.01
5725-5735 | -0.05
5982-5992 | 0.02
